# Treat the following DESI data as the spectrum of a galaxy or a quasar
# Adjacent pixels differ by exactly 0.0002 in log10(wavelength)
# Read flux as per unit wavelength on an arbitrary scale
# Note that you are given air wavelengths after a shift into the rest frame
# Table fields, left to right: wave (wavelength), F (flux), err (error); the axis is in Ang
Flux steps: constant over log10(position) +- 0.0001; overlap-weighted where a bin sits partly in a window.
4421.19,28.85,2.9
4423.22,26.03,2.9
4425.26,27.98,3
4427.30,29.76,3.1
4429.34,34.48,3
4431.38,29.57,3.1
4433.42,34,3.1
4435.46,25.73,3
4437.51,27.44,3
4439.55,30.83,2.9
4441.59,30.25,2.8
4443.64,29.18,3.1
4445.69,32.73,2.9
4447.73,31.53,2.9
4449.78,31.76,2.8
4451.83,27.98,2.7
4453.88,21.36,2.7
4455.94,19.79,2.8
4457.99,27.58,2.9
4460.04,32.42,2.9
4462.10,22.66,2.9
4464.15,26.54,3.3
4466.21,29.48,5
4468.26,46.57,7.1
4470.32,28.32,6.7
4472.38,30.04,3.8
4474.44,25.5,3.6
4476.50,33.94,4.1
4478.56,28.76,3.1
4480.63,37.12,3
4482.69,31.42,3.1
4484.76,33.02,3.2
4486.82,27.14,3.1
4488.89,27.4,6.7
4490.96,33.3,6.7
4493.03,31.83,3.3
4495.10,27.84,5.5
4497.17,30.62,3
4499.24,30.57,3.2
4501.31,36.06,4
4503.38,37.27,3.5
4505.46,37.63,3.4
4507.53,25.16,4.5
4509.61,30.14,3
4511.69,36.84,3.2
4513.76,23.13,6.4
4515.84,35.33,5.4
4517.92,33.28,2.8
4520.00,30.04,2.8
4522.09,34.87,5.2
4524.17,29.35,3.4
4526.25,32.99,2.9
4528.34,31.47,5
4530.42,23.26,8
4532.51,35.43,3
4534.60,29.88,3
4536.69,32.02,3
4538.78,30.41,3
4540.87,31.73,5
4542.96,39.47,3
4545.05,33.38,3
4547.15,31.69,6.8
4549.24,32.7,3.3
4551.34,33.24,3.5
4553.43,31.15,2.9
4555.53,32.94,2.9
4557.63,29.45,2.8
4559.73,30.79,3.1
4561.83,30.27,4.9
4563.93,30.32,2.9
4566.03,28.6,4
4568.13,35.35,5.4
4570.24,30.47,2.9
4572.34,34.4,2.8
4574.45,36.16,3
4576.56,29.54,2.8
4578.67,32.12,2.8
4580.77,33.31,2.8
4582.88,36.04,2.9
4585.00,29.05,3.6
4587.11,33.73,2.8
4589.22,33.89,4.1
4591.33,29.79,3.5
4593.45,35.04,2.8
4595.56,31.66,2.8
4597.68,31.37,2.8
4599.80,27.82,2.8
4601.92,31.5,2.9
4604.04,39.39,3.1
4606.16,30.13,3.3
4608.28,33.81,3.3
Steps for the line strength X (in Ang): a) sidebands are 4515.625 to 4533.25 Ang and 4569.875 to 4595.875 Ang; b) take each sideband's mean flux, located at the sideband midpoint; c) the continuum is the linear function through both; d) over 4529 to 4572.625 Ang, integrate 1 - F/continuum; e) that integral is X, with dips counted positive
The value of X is 0.5 Ang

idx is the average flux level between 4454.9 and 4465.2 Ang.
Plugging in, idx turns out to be 25.8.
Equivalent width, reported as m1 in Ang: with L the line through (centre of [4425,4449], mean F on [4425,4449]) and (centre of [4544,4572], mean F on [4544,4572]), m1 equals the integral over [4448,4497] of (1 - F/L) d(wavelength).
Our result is 1.7 Ang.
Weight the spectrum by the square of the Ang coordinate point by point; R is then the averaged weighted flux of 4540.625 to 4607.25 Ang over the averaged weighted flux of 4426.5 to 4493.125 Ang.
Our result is 1.1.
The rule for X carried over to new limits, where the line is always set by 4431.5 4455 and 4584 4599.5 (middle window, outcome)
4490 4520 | -1.6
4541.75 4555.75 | -1.1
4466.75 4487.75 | -1.6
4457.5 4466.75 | 0.6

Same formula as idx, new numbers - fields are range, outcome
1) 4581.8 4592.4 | 32.5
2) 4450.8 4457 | 23.1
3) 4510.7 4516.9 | 31.8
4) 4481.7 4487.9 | 30.5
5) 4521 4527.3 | 32.4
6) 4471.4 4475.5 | 27.8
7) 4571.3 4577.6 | 33.3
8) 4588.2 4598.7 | 32.4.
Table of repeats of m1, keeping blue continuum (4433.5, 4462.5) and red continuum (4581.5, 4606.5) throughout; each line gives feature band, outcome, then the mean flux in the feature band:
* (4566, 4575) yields -0.4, 33.3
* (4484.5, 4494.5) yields -0.3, 30.2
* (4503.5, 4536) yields -1.2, 31.4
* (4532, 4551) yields -1.2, 32.9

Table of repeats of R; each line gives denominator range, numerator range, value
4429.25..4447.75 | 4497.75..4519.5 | 1.10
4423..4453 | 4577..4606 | 1.16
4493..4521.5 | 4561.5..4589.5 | 1.05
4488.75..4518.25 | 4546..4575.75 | 1.03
